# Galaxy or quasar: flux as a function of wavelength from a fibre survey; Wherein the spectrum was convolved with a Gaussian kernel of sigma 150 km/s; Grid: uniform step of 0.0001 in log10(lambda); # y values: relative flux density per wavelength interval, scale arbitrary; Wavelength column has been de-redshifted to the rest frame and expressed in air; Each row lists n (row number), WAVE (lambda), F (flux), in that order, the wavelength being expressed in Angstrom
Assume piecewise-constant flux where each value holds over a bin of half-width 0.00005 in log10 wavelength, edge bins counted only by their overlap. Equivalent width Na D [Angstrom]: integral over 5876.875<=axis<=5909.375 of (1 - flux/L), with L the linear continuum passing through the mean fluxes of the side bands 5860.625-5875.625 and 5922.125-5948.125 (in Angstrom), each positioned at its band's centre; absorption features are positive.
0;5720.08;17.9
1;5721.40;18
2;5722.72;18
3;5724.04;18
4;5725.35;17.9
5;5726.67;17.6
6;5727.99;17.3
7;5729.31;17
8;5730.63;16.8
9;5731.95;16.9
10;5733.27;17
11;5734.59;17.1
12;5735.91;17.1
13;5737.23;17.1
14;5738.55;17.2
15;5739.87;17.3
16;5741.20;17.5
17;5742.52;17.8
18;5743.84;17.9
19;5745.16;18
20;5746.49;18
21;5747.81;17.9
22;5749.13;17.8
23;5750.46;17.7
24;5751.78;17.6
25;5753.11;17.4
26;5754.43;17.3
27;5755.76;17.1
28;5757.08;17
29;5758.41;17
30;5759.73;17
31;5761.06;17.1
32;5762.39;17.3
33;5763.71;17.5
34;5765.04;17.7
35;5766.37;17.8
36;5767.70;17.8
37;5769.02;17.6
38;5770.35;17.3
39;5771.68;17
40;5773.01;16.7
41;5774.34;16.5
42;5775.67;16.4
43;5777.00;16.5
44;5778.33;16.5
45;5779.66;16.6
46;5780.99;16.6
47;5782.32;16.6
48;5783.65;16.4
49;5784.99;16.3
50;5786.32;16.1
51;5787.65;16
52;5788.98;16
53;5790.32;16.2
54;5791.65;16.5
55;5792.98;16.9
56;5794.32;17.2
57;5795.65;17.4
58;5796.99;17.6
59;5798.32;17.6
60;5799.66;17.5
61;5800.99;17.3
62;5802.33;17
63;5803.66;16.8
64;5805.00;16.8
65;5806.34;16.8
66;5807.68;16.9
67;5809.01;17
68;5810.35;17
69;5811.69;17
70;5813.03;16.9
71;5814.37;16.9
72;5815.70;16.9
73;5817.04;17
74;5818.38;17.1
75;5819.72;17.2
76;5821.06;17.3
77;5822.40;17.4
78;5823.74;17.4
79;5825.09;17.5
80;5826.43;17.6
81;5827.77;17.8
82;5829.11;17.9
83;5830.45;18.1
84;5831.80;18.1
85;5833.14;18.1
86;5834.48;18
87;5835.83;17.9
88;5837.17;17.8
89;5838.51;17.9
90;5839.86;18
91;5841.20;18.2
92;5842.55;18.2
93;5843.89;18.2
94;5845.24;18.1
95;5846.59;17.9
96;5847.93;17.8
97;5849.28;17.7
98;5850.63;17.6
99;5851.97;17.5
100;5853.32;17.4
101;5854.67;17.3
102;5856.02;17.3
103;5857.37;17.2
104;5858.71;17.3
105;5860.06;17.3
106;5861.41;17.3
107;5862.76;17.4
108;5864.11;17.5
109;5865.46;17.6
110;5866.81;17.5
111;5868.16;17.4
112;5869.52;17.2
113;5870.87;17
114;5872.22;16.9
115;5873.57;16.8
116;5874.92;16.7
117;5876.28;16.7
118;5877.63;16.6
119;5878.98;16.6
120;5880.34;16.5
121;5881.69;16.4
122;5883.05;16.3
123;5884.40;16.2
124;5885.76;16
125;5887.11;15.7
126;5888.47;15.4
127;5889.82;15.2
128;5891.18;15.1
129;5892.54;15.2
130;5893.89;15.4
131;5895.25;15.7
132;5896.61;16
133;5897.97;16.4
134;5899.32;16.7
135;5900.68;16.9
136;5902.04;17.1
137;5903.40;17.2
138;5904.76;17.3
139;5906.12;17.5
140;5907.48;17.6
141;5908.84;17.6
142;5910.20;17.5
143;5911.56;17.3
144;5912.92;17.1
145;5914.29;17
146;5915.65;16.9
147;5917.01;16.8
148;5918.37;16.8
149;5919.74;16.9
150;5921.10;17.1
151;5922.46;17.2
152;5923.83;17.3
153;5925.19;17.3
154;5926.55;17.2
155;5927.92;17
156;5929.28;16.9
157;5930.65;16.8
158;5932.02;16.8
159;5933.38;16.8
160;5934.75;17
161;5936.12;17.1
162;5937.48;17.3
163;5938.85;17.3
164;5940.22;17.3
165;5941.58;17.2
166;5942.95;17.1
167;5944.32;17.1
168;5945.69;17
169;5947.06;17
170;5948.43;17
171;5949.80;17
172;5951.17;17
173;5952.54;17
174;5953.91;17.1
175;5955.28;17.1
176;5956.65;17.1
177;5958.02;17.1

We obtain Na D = 1.5 Angstrom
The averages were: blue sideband 17.2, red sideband 17.1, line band 16.4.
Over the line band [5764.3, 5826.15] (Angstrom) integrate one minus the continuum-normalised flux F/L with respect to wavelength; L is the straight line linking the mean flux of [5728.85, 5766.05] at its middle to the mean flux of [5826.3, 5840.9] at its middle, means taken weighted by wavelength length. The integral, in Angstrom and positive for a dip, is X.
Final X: 2.59 Angstrom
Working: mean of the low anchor 17.4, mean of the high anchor 18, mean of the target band 16.9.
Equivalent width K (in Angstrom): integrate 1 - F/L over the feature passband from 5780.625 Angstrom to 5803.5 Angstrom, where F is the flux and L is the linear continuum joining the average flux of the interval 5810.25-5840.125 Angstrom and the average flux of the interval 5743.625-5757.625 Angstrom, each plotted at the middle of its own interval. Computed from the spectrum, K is 1.0 Angstrom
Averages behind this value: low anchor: 17.6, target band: 16.8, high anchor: 17.5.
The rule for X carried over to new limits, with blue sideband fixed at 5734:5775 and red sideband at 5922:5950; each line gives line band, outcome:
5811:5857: -0.96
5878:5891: 0.88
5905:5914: -0.15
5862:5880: 0.14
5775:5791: 0.92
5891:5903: 0.72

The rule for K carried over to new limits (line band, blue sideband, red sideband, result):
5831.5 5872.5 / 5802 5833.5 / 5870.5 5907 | -1.97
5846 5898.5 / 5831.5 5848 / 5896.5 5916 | 2.52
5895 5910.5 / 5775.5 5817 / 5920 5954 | 0.02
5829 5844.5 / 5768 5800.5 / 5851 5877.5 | -0.88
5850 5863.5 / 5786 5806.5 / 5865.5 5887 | -0.49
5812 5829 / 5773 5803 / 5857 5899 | -0.63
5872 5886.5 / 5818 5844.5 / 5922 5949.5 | 0.80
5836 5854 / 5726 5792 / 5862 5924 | -1.09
